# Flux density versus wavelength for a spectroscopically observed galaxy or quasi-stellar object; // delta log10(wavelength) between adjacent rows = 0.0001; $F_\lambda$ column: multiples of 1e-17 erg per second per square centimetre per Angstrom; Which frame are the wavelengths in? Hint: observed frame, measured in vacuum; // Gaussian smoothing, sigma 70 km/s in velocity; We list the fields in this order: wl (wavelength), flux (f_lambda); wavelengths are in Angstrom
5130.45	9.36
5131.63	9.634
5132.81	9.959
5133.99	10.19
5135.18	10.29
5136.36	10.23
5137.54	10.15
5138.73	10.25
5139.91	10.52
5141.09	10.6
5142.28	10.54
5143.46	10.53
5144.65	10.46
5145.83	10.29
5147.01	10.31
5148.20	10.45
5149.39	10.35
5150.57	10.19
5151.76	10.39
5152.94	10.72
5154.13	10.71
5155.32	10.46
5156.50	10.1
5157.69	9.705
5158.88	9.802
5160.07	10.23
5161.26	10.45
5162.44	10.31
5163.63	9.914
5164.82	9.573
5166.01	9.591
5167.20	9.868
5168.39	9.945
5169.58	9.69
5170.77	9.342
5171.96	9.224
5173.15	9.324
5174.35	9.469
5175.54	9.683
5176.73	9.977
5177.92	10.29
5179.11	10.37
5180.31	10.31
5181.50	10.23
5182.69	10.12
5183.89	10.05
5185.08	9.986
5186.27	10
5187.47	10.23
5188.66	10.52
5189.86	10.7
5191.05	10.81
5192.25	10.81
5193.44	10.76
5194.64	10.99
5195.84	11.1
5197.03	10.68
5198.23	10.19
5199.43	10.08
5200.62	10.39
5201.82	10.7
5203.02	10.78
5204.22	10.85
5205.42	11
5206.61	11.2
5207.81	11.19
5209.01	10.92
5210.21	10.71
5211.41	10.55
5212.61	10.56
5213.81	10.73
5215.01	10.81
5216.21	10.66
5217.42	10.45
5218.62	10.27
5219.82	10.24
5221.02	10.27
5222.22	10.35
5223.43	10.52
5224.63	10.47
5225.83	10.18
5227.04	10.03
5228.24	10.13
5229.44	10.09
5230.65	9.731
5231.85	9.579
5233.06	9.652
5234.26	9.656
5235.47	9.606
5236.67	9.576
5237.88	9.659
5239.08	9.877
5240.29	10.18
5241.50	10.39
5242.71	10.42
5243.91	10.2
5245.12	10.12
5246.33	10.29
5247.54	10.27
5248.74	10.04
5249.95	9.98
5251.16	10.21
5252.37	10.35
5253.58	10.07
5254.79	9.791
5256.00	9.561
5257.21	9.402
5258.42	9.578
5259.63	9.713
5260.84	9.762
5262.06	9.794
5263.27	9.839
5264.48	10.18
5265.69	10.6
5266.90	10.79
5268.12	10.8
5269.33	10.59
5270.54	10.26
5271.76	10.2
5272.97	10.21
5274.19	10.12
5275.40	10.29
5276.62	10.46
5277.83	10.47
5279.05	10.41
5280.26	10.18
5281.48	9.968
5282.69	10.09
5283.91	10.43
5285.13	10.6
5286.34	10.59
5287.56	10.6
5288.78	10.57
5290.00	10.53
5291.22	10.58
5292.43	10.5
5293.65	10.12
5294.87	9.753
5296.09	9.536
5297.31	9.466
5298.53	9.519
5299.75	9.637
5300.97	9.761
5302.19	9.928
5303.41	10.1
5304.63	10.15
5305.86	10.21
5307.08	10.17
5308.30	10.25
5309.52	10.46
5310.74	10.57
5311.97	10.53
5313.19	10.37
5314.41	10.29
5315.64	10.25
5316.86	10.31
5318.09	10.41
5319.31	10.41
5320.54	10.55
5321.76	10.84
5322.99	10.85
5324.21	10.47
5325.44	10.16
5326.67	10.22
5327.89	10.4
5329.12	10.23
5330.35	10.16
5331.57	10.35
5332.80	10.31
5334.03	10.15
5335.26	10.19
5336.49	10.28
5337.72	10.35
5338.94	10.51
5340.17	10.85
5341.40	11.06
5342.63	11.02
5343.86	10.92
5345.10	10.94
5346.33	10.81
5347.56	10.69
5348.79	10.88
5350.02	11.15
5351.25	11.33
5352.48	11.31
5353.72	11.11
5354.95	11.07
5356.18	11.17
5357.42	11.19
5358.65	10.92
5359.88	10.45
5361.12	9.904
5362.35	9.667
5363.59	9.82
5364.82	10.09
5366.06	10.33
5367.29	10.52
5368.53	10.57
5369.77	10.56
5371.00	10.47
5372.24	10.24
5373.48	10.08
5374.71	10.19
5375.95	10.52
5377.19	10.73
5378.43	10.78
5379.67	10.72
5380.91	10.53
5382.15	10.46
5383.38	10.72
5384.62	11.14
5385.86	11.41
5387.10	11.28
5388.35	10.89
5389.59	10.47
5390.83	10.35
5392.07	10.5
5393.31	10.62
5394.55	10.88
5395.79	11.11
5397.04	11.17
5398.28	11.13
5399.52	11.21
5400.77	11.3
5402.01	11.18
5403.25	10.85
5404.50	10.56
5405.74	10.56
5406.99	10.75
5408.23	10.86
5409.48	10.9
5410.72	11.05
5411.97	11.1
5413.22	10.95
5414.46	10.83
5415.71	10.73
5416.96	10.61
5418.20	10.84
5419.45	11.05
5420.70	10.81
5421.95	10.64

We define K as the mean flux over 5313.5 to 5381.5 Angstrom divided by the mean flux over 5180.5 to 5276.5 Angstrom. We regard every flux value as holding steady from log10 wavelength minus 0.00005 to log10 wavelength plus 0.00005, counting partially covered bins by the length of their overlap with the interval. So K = 1.03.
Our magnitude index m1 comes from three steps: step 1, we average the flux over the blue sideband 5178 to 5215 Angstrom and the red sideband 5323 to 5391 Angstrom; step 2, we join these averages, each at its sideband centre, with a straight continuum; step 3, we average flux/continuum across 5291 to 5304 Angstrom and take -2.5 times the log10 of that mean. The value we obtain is 0.08 mag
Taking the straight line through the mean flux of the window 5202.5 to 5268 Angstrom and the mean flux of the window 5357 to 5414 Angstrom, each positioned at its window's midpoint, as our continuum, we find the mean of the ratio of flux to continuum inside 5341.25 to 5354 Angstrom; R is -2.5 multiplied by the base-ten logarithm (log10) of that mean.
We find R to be -0.04 mag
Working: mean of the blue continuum 10.2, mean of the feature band 11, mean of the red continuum 10.7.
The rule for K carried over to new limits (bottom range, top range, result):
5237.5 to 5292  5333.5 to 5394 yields 1.04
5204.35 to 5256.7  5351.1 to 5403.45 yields 1.05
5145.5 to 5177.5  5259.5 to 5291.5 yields 1.03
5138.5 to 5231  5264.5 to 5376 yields 1.01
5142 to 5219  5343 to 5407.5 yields 1.04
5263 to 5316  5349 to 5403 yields 1.05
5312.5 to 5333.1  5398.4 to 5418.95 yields 1.05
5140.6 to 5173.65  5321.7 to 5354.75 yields 1.05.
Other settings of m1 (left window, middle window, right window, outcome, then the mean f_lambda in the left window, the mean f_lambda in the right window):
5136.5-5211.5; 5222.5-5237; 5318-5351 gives 0.048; 10.3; 10.6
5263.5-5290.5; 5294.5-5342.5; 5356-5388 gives 0.021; 10.4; 10.5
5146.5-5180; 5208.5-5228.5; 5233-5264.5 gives -0.053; 10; 9.93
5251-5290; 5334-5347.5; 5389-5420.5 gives -0.012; 10.2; 10.9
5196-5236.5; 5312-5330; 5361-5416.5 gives 0.017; 10.4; 10.7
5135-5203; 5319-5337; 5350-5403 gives 0.025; 10.2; 10.7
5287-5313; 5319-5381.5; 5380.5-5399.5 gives -0.003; 10.1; 10.9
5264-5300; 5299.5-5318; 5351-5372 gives 0.018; 10.3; 10.6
